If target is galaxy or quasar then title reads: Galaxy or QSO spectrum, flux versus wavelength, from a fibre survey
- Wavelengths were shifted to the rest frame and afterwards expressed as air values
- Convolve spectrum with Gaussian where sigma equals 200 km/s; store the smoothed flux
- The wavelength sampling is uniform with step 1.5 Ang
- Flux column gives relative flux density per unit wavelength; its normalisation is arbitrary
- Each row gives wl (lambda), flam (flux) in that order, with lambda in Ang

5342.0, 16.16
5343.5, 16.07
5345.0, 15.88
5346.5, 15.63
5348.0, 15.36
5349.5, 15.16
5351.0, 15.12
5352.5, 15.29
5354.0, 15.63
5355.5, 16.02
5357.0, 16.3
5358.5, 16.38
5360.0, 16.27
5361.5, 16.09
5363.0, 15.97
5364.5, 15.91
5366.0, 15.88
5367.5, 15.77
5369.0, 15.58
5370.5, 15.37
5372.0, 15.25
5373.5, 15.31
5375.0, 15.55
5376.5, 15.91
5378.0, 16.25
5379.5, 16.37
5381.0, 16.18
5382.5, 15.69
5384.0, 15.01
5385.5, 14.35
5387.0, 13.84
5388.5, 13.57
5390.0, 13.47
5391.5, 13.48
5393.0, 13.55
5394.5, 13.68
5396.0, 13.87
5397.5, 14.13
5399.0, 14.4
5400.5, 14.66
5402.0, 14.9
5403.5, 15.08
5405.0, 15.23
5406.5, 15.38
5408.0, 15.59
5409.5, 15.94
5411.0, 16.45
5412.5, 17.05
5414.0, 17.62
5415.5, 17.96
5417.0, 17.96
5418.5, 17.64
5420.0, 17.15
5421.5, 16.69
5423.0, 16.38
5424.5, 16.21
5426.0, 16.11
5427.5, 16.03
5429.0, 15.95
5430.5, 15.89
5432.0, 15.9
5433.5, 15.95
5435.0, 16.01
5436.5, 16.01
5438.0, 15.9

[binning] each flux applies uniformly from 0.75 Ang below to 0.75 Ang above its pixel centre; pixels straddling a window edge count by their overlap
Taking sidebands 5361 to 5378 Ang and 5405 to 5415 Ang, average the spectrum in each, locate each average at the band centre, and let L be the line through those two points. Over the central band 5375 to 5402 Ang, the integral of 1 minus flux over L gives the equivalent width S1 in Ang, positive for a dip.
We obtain 2.3 Ang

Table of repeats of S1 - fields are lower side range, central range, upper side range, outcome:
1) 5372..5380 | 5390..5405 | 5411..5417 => 2.3 Ang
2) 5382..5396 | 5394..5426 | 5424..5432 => -1.7 Ang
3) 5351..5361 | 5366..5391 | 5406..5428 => 1.5 Ang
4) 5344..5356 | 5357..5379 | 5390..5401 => -1.4 Ang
